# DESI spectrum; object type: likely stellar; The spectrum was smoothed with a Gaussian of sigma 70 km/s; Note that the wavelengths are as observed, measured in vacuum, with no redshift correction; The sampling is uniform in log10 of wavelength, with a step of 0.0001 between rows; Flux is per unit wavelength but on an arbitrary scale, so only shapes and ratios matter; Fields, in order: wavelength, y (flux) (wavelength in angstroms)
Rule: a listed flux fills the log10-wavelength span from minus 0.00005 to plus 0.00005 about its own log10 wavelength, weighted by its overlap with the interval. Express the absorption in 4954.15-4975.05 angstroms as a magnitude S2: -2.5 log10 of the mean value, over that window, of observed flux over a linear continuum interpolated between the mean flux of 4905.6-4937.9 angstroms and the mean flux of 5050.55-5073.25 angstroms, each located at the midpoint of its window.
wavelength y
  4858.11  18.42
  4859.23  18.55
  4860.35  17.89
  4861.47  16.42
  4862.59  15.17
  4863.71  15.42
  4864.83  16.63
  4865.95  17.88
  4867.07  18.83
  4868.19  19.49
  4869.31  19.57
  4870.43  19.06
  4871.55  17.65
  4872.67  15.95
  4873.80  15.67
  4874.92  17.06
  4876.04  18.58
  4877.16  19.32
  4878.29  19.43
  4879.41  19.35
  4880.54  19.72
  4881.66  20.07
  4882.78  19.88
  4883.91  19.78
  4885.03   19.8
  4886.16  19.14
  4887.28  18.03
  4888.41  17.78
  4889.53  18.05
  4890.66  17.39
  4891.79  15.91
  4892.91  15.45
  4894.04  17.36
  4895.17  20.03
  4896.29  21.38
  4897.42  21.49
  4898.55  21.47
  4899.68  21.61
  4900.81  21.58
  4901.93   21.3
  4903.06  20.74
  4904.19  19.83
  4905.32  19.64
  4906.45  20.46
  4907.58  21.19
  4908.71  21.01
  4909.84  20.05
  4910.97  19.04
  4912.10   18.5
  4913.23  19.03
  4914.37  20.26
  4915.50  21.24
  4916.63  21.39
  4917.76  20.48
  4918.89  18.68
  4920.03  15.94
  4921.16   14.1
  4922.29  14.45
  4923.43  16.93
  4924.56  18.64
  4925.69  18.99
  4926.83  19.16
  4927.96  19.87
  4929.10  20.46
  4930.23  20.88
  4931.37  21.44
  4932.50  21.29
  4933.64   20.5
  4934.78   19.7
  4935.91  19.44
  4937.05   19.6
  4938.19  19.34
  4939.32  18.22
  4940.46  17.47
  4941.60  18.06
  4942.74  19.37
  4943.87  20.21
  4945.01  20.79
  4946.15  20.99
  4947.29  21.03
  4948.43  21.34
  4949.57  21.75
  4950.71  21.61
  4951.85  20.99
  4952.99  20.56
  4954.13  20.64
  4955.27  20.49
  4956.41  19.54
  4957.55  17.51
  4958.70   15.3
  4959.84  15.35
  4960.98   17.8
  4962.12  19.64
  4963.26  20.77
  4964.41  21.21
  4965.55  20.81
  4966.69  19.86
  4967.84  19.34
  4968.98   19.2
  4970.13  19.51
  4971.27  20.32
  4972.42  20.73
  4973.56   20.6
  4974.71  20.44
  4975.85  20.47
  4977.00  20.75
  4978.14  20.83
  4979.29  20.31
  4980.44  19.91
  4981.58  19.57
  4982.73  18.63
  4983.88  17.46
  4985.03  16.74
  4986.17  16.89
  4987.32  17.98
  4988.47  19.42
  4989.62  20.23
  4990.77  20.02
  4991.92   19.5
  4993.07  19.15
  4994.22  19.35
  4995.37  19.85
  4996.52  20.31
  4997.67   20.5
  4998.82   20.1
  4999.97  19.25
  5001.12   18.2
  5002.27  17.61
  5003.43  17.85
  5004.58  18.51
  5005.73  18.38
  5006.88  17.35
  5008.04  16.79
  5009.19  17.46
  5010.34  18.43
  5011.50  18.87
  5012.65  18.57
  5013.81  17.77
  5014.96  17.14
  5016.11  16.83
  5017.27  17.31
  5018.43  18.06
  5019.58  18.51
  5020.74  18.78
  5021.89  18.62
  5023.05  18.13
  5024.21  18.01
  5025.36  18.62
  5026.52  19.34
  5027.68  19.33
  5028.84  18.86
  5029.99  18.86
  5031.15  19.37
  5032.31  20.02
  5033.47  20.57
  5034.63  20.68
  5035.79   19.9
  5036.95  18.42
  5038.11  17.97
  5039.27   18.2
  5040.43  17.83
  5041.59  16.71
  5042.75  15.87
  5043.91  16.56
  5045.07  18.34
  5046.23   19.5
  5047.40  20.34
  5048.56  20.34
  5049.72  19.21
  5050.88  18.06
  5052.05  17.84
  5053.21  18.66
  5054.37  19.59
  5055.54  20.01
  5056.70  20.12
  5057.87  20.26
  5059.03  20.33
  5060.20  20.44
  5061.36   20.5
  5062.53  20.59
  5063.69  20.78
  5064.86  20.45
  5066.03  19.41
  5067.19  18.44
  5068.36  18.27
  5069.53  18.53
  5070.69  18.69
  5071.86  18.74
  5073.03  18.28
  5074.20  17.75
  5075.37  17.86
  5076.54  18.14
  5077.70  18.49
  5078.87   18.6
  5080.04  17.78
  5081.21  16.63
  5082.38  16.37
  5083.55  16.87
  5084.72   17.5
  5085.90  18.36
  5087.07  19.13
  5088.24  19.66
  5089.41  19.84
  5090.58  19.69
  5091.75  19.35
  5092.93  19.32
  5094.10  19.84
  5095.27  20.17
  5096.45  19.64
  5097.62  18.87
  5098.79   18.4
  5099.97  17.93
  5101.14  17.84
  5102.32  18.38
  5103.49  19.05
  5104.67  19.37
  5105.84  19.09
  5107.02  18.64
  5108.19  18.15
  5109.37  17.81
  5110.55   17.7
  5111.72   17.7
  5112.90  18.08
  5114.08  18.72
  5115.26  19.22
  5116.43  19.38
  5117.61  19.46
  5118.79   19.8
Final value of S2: 0.00 mag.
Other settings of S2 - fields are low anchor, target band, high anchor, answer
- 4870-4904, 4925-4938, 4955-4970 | -0.06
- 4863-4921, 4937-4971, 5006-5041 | -0.05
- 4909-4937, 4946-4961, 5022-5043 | -0.03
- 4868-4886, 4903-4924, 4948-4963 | 0.00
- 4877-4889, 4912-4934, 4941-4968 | 0.03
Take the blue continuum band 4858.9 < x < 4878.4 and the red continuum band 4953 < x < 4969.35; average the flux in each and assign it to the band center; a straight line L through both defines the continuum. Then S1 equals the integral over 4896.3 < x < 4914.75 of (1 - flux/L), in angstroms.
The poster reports -2.3 angstroms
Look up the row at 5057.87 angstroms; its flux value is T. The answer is 20.26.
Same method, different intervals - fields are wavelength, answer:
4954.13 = 20.64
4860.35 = 17.89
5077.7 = 18.49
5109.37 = 17.81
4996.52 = 20.31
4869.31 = 19.57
